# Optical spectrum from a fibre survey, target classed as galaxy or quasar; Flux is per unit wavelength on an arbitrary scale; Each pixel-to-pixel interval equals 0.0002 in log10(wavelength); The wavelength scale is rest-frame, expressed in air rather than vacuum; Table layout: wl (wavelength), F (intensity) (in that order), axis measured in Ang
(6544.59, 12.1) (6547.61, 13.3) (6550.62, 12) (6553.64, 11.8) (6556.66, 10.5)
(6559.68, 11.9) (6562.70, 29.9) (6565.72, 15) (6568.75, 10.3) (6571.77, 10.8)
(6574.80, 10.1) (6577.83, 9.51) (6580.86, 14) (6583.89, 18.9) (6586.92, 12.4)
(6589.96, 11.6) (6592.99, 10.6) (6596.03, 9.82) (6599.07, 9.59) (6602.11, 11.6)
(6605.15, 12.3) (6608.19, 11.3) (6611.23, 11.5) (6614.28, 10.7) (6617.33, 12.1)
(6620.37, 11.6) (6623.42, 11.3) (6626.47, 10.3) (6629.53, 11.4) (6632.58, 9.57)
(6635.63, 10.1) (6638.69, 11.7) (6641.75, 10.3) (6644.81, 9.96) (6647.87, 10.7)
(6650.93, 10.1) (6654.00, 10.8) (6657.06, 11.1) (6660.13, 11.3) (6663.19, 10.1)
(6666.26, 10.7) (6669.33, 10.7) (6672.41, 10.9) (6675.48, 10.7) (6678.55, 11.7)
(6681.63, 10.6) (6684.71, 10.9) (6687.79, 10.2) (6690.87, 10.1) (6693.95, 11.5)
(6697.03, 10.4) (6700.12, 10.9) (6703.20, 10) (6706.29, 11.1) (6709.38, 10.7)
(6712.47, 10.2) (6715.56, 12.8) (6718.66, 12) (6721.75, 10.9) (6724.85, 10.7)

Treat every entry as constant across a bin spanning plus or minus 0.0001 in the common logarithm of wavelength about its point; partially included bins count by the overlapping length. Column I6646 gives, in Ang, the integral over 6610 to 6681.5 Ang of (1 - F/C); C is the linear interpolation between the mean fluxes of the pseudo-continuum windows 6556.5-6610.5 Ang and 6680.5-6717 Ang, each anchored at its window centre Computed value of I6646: 5.4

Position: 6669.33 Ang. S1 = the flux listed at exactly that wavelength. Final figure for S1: 10.7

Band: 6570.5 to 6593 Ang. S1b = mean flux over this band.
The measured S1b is 12.4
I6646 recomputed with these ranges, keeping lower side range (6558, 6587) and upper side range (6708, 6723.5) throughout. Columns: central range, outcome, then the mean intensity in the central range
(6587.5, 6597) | 2.08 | 10.9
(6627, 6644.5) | 3.31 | 10.5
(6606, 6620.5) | 2.18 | 11.5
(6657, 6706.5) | 5.32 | 10.7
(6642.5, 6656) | 2.46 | 10.4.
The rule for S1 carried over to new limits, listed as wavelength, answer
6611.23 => 11.5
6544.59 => 12.1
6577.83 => 9.51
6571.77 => 10.8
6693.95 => 11.5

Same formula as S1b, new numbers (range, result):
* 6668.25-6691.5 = 10.7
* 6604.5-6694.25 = 10.9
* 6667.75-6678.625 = 10.9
